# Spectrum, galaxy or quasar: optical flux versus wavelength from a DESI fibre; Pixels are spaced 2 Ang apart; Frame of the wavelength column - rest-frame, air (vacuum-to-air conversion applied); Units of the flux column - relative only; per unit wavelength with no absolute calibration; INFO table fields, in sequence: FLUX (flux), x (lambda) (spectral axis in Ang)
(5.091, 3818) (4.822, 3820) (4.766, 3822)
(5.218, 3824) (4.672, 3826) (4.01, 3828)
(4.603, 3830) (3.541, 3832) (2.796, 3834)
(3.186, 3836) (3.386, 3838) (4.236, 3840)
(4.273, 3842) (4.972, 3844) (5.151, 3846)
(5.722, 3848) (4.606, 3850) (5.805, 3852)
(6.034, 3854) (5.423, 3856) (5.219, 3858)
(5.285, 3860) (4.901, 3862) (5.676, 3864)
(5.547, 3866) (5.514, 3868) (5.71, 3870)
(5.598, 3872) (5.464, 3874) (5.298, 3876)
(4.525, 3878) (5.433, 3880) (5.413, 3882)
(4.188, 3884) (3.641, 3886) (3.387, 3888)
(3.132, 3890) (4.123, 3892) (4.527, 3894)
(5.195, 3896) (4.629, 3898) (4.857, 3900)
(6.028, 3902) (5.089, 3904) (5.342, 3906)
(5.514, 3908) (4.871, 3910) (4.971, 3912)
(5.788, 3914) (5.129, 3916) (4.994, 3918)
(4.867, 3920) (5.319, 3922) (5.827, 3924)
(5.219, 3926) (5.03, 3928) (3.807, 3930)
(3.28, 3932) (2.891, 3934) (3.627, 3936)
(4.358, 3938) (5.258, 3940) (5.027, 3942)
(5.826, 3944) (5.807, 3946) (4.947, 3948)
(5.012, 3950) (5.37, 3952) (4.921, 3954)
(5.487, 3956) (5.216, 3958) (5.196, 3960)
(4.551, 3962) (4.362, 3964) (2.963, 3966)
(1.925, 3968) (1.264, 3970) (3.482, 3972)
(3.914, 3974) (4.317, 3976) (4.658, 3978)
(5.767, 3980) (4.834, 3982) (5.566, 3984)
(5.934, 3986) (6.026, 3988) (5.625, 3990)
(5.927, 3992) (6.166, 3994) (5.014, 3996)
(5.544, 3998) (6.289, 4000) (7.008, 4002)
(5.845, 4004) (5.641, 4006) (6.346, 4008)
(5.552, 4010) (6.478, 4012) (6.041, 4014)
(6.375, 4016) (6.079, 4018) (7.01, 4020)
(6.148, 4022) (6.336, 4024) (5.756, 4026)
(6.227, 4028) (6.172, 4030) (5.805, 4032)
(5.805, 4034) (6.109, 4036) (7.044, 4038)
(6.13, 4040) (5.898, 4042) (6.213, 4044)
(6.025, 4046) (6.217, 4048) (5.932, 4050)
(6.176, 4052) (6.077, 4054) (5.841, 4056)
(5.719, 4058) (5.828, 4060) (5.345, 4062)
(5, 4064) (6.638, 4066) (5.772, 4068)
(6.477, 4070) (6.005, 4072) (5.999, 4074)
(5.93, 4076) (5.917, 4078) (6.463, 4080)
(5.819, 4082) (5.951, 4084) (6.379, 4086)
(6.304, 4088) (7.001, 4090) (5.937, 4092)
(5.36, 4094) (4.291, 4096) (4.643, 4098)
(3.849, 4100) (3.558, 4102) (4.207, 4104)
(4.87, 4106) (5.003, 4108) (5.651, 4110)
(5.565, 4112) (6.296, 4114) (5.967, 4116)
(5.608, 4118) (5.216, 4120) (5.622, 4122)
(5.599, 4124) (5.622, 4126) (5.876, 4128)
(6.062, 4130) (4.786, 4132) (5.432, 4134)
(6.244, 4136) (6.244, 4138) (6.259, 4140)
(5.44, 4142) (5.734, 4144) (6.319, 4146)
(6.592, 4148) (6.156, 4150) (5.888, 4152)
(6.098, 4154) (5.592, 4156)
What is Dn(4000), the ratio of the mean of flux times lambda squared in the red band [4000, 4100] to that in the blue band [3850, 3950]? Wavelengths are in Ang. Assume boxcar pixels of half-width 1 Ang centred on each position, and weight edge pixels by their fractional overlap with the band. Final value 1.3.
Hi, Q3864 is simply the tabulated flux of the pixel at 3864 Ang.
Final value 5.676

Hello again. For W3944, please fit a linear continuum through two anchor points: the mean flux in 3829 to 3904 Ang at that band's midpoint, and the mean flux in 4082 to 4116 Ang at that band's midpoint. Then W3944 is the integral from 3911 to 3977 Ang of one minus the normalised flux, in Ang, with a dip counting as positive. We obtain 5.62 Ang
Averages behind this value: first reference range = 4.79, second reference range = 5.34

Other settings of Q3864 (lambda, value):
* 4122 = 5.622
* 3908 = 5.514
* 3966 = 2.963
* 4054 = 6.077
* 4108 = 5.003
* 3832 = 3.541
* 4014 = 6.041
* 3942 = 5.027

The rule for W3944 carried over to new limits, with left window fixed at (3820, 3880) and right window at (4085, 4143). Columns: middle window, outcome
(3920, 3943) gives 2.4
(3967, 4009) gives 0.8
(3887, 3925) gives 0.6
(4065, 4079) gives -1.9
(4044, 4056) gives -1.7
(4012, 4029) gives -3.2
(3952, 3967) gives 1.2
